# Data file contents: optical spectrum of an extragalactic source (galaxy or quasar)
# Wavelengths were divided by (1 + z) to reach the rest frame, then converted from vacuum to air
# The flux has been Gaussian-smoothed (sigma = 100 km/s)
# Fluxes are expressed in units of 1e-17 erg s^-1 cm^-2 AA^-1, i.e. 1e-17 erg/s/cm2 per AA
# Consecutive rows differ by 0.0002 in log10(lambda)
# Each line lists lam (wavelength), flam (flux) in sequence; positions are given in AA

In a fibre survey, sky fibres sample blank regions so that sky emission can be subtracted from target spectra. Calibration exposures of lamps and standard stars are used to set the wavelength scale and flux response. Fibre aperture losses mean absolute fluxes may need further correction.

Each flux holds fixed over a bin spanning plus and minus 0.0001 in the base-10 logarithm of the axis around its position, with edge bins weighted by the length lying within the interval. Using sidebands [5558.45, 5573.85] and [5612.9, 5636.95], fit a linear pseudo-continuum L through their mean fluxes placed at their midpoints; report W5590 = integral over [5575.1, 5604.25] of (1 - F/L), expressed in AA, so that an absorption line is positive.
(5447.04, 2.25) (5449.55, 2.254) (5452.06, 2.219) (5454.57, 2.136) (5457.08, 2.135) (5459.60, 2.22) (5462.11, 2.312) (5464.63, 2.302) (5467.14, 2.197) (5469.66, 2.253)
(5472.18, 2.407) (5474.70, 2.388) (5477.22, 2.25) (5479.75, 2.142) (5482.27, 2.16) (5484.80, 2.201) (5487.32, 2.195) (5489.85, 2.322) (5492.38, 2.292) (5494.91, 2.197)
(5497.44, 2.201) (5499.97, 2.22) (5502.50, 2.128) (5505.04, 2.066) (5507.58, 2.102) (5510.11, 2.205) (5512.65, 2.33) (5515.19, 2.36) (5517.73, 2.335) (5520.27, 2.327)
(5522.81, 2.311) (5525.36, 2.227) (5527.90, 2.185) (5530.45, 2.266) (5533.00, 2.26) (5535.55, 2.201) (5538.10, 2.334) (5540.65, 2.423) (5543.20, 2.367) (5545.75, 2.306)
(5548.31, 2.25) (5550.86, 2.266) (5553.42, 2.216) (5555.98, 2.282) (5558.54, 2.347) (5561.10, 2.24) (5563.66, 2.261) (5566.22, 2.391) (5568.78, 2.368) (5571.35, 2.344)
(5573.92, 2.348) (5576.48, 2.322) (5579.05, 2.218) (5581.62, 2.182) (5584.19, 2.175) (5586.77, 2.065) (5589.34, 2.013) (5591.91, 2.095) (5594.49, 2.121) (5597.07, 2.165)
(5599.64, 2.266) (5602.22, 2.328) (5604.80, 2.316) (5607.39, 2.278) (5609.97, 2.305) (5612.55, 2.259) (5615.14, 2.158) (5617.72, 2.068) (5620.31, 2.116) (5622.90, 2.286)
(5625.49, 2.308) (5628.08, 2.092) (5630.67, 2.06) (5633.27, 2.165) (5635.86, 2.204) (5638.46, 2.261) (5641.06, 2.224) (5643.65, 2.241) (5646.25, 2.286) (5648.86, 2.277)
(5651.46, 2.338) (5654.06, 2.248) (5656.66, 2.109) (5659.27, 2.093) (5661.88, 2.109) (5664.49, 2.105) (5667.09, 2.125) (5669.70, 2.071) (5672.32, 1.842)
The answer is 1.0 AA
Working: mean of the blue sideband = 2.33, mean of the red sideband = 2.17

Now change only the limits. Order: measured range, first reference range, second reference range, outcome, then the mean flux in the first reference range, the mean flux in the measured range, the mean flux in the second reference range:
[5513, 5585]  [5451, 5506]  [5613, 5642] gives -2.9 AA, 2.23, 2.29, 2.18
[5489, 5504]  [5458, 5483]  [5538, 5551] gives 0.4 AA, 2.26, 2.22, 2.33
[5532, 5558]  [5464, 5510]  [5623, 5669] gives -1.0 AA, 2.22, 2.29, 2.19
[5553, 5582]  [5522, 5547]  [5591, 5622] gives -0.6 AA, 2.29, 2.3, 2.21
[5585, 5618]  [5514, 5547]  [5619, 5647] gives 0.6 AA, 2.3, 2.19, 2.2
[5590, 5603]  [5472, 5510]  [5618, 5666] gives 0.1 AA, 2.21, 2.18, 2.19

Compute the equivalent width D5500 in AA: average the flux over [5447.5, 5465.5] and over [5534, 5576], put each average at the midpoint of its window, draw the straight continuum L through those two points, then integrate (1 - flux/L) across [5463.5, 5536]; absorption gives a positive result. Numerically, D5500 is 0.60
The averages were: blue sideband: 2.22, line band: 2.24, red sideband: 2.31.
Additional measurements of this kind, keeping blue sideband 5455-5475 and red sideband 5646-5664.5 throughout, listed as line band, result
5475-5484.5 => 0.2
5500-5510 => 0.6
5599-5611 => -0.5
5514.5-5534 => -0.3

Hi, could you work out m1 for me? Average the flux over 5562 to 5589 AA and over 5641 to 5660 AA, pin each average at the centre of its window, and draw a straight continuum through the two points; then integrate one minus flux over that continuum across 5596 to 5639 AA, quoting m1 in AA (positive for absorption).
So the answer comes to 0.6 AA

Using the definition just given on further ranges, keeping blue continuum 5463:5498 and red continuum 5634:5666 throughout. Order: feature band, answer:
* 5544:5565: -0.4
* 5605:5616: -0.2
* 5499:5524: 0.1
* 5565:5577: -0.7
